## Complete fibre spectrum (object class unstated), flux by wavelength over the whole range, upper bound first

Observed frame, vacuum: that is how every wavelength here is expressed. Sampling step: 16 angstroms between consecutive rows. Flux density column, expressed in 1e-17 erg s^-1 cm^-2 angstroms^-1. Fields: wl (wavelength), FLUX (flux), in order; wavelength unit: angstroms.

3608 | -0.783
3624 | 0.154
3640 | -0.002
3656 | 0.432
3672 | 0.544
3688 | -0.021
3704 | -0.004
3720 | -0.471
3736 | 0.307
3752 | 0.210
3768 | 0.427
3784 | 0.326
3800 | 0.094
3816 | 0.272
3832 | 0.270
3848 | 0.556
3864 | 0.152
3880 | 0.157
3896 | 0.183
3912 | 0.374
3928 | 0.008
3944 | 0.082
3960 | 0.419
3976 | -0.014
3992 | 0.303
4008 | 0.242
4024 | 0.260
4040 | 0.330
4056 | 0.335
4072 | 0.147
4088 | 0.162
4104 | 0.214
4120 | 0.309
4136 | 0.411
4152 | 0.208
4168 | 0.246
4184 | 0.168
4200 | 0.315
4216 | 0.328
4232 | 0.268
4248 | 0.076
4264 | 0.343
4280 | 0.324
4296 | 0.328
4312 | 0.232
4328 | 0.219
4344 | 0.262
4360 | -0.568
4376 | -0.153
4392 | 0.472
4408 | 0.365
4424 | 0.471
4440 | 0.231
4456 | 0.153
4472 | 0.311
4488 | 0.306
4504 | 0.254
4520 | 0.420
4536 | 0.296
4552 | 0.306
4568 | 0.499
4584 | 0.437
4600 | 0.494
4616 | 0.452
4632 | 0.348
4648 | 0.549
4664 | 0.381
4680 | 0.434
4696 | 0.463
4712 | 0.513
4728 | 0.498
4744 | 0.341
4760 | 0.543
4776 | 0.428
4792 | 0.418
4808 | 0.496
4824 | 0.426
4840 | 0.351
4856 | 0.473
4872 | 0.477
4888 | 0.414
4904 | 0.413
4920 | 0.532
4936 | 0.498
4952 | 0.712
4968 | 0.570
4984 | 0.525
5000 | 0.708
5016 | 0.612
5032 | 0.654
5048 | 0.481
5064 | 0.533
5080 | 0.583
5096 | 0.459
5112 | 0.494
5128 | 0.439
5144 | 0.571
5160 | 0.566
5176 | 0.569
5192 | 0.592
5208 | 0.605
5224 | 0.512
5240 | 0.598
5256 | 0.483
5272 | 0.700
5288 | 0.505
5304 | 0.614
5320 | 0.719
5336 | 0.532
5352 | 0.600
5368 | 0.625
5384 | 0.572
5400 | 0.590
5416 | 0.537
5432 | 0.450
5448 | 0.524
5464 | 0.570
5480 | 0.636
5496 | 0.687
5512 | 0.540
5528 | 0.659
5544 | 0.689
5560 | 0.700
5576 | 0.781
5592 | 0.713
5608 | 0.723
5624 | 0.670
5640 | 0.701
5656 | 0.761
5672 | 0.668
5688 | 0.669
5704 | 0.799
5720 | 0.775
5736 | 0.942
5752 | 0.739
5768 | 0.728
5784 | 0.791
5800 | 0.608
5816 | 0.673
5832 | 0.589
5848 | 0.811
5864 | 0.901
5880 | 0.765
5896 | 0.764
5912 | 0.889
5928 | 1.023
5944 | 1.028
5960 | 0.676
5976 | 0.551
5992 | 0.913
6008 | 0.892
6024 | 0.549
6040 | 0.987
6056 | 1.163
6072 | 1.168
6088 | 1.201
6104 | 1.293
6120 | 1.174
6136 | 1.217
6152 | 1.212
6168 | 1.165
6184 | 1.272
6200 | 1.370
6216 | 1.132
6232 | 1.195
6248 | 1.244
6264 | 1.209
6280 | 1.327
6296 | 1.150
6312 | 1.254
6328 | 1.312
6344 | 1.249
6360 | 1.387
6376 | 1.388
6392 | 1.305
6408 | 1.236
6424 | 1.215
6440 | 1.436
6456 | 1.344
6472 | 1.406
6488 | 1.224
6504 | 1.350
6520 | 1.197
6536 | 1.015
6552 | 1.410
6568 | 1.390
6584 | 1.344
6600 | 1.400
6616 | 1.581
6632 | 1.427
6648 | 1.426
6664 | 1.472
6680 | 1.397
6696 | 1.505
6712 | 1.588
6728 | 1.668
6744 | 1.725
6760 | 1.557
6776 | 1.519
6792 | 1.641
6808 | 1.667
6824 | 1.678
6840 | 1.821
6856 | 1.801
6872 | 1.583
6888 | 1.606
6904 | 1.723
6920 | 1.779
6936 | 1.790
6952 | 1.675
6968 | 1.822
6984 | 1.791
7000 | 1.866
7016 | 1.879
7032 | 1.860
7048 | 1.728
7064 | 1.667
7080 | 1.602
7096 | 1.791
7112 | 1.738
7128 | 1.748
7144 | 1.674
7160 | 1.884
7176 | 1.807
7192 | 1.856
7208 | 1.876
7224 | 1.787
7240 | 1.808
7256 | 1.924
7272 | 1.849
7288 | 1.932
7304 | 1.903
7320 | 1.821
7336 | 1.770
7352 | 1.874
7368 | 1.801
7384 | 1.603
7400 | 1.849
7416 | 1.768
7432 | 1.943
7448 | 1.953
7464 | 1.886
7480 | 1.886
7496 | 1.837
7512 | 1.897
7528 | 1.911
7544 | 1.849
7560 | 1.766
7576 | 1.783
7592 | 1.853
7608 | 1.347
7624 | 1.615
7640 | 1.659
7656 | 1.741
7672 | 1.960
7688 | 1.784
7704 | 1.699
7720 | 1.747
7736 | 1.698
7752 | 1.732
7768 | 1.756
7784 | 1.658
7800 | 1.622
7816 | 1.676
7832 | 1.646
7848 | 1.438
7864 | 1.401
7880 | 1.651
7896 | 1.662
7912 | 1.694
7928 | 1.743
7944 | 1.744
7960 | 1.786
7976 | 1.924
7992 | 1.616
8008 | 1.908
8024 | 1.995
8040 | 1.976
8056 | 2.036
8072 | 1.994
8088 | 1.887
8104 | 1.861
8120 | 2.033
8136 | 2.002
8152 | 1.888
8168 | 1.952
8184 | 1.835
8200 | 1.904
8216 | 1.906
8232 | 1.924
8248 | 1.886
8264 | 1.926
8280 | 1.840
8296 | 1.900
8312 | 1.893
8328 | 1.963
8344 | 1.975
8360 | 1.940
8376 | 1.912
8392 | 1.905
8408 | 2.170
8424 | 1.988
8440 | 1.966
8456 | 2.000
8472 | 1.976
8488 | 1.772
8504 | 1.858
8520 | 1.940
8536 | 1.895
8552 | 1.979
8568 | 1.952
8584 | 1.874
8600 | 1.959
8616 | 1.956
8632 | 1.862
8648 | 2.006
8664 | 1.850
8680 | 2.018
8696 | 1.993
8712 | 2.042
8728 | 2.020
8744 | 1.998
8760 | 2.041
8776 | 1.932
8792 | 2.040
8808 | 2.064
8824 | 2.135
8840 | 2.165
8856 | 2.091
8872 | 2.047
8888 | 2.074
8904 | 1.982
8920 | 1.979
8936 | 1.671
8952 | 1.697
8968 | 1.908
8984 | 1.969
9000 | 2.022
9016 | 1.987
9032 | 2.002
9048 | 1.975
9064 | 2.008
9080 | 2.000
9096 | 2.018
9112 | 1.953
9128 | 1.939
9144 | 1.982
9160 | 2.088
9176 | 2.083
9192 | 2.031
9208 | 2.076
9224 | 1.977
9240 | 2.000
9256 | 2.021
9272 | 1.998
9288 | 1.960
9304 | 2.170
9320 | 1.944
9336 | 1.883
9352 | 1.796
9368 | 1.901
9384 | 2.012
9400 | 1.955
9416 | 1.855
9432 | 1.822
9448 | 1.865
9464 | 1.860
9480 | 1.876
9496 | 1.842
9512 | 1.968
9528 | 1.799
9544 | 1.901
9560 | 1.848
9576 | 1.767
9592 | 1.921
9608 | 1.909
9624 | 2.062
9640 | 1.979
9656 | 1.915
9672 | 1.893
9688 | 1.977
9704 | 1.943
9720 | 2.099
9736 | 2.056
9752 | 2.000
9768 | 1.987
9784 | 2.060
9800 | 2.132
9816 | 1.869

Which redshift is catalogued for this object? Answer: 0.517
